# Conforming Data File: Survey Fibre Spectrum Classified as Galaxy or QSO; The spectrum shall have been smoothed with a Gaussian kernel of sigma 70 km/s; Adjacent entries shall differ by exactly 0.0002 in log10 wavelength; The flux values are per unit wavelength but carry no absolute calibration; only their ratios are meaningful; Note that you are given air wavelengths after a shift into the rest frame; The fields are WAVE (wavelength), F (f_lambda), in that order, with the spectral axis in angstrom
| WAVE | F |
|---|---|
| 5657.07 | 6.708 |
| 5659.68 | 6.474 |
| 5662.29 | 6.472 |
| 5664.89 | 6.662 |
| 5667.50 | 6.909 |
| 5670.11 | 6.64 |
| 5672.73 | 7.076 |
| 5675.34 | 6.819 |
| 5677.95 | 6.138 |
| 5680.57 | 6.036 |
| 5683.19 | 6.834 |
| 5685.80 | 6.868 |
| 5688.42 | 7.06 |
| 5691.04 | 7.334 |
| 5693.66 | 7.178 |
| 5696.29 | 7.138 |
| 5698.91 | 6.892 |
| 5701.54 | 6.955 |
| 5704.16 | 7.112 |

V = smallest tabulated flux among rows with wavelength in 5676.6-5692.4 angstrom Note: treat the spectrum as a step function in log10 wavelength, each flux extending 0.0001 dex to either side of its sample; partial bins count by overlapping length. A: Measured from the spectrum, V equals 6.036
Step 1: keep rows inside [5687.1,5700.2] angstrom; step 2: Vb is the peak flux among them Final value 7.334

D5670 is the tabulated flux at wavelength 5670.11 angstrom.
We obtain 6.64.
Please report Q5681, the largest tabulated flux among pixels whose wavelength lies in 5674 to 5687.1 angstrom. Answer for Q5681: 6.868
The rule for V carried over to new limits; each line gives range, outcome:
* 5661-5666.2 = 6.472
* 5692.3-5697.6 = 7.138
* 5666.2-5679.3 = 6.138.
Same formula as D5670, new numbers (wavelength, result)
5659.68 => 6.474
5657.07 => 6.708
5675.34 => 6.819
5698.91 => 6.892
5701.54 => 6.955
